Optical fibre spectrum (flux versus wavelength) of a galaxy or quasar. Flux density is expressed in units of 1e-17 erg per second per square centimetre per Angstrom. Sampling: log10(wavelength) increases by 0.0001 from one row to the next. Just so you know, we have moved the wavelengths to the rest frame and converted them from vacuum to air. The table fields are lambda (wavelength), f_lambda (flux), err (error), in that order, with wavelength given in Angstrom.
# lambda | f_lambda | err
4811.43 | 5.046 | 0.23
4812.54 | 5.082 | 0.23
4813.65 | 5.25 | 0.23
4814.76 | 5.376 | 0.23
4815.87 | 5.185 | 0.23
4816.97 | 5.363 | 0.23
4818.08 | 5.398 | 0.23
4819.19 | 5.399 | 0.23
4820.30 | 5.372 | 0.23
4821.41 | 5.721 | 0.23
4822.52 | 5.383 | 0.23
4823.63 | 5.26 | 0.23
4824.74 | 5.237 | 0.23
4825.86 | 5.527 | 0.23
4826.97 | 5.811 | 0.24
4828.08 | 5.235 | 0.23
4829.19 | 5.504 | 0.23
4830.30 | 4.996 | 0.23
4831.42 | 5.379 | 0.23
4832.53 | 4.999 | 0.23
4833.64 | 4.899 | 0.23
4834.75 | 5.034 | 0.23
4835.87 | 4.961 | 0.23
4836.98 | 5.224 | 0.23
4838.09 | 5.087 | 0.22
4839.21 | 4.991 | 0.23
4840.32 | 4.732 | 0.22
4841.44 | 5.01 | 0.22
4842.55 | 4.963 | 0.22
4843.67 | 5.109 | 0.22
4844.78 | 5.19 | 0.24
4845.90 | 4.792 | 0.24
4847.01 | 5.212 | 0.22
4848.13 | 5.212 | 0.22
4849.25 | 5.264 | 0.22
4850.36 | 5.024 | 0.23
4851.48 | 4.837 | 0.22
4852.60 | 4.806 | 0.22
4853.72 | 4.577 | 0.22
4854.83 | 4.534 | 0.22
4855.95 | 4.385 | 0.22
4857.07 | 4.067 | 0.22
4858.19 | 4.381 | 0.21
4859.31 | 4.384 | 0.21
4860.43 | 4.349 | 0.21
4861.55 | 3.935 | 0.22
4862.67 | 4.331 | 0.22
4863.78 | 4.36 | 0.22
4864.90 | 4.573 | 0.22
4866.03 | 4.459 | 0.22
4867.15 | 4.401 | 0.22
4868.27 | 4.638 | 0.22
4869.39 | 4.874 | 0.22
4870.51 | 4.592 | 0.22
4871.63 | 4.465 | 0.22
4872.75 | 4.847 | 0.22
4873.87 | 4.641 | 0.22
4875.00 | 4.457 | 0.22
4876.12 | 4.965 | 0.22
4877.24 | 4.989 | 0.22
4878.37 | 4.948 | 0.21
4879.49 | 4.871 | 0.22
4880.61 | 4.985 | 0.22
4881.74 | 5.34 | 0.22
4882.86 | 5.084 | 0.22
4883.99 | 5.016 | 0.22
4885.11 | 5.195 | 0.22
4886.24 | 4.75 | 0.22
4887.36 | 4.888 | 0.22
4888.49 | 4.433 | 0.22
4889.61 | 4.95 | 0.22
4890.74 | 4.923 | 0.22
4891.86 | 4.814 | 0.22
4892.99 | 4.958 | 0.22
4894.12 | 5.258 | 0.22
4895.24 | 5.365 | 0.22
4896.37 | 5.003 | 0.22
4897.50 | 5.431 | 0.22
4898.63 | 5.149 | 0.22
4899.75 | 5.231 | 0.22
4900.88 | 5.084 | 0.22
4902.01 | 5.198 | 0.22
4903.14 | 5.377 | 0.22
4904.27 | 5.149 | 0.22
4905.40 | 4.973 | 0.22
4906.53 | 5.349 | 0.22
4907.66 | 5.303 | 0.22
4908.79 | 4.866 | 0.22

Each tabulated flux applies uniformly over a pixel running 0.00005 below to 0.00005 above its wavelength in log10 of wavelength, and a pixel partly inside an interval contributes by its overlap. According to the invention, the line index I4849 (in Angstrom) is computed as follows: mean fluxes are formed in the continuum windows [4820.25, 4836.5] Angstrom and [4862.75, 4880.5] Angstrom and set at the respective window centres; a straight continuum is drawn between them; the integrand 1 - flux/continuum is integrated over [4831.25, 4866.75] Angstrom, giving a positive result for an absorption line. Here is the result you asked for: 1.6 Angstrom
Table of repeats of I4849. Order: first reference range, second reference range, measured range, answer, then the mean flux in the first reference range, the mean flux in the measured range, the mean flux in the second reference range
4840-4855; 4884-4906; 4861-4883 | 1.46 Angstrom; 4.96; 4.68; 5.06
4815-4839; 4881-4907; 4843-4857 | 0.89 Angstrom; 5.28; 4.88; 5.08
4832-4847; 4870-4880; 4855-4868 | 1.36 Angstrom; 5.01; 4.34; 4.75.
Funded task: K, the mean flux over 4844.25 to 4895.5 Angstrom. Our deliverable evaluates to 4.76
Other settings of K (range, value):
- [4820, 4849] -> 5.18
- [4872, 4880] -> 4.81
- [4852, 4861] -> 4.43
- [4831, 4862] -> 4.83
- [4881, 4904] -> 5.07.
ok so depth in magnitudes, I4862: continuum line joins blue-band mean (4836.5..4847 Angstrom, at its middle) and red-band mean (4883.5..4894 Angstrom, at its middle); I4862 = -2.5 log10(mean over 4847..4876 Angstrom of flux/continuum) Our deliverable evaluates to 0.09 mag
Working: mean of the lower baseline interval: 5.02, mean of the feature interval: 4.59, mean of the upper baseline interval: 4.9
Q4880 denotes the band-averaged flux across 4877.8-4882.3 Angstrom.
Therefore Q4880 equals 5.03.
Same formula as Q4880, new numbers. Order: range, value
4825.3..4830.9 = 5.41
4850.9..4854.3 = 4.74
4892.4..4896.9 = 5.14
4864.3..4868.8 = 4.51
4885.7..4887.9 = 4.83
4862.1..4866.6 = 4.43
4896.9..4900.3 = 5.27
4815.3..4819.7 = 5.34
